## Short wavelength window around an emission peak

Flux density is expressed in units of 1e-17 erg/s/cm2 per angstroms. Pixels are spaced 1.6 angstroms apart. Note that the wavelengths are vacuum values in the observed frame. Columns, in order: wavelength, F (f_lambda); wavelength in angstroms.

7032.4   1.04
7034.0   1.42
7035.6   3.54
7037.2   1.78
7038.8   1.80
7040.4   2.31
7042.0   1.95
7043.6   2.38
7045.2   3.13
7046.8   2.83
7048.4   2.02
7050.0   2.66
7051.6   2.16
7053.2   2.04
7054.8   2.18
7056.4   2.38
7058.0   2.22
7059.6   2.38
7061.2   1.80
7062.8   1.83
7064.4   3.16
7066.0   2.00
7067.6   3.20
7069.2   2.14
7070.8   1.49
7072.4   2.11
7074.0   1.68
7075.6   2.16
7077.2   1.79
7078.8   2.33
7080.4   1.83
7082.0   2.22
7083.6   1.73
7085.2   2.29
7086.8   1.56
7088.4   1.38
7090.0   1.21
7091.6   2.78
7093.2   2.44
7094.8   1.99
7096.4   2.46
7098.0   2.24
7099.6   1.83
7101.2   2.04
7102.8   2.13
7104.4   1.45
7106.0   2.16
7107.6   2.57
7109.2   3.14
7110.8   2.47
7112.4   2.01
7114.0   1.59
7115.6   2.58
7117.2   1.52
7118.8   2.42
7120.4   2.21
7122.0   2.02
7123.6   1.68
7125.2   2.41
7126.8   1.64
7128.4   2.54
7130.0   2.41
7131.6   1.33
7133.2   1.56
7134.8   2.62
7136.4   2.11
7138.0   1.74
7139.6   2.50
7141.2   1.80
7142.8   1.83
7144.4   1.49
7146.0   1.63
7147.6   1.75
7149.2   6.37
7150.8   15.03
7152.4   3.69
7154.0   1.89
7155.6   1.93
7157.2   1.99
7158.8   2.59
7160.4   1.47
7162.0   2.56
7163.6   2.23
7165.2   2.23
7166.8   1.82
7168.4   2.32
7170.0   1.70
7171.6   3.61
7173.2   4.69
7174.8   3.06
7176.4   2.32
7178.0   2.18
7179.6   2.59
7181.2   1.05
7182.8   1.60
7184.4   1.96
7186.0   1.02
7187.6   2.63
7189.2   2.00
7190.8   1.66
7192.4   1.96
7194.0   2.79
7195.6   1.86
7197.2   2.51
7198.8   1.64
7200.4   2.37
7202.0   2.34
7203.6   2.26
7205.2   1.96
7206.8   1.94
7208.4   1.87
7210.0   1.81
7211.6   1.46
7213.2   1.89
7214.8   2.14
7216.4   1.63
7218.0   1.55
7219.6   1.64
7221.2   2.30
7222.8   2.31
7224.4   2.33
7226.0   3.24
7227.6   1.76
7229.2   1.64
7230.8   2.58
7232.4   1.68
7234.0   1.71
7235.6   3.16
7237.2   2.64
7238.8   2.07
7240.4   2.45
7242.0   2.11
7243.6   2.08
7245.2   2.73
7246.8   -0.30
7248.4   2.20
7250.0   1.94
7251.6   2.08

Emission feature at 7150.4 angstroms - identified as H-alpha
